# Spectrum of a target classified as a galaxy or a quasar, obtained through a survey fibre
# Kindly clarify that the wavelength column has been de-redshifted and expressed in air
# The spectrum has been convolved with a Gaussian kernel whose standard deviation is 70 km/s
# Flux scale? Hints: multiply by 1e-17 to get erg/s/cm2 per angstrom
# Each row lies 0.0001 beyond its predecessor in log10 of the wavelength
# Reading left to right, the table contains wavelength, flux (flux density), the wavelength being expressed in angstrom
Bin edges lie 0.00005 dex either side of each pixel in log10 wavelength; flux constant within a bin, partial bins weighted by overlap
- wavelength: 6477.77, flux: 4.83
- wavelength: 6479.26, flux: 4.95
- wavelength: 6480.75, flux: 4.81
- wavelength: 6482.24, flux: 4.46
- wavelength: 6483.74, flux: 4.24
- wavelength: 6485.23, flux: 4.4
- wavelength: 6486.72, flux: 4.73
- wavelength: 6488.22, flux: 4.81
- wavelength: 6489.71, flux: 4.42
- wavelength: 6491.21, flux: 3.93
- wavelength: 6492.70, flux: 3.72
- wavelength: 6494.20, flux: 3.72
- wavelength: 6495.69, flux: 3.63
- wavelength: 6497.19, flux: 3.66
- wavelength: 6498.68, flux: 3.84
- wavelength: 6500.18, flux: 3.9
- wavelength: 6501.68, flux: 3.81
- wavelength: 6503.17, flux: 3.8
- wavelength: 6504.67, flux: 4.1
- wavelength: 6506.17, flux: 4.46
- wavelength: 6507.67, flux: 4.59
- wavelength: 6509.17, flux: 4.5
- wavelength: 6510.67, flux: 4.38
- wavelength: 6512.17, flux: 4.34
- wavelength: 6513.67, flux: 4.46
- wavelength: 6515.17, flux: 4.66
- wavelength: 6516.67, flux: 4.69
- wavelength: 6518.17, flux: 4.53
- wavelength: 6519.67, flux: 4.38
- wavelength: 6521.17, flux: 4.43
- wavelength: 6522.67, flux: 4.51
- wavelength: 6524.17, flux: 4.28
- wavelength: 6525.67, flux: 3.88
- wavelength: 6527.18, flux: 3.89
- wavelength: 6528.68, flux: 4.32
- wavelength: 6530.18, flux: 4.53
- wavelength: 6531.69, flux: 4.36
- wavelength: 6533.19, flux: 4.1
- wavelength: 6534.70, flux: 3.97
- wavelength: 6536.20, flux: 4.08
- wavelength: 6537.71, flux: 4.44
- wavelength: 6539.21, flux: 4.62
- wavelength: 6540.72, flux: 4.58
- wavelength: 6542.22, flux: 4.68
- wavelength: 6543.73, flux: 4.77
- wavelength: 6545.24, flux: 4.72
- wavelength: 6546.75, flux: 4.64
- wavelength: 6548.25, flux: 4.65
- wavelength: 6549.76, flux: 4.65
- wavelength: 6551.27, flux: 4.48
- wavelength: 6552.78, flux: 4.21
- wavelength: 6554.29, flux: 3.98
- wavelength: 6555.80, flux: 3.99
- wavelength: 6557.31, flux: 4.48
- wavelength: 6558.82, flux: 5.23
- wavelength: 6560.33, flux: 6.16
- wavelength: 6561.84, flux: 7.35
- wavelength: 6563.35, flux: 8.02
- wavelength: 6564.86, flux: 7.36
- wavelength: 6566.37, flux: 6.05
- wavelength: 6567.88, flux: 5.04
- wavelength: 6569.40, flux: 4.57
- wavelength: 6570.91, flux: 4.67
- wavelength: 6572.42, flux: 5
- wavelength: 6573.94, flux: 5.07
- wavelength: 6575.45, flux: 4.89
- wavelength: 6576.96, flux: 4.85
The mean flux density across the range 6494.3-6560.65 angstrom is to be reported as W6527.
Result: 4.35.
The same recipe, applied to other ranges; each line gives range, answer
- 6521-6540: 4.26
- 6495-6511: 4.05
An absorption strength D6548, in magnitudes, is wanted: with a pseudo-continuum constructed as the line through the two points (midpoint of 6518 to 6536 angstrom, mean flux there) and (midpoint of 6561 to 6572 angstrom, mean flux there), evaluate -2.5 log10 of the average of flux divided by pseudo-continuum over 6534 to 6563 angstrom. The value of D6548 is 0.11 mag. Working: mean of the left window 4.25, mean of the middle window 4.77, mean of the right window 6.12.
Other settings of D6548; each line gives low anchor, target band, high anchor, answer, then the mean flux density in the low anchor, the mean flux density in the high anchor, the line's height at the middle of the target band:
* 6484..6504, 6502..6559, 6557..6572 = 0.14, 4.03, 5.92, 5.01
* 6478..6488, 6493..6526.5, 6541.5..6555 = 0.09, 4.62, 4.53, 4.58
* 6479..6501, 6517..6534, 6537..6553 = 0.04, 4.2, 4.6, 4.46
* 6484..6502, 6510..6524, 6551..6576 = 0.00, 4.06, 5.35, 4.5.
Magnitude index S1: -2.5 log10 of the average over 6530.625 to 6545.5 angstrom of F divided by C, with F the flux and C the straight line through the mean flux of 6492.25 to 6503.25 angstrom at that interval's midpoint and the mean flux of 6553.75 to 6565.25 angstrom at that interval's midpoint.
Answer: 0.15 mag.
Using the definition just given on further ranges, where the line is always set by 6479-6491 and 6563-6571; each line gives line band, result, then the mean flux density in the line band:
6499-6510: 0.18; 4.15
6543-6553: 0.22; 4.61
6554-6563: 0.08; 5.39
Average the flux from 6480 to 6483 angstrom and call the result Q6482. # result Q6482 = 4.63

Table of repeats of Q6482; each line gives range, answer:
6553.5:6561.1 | 4.77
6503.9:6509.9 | 4.4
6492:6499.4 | 3.71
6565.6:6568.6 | 5.57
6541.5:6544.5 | 4.72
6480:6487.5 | 4.53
